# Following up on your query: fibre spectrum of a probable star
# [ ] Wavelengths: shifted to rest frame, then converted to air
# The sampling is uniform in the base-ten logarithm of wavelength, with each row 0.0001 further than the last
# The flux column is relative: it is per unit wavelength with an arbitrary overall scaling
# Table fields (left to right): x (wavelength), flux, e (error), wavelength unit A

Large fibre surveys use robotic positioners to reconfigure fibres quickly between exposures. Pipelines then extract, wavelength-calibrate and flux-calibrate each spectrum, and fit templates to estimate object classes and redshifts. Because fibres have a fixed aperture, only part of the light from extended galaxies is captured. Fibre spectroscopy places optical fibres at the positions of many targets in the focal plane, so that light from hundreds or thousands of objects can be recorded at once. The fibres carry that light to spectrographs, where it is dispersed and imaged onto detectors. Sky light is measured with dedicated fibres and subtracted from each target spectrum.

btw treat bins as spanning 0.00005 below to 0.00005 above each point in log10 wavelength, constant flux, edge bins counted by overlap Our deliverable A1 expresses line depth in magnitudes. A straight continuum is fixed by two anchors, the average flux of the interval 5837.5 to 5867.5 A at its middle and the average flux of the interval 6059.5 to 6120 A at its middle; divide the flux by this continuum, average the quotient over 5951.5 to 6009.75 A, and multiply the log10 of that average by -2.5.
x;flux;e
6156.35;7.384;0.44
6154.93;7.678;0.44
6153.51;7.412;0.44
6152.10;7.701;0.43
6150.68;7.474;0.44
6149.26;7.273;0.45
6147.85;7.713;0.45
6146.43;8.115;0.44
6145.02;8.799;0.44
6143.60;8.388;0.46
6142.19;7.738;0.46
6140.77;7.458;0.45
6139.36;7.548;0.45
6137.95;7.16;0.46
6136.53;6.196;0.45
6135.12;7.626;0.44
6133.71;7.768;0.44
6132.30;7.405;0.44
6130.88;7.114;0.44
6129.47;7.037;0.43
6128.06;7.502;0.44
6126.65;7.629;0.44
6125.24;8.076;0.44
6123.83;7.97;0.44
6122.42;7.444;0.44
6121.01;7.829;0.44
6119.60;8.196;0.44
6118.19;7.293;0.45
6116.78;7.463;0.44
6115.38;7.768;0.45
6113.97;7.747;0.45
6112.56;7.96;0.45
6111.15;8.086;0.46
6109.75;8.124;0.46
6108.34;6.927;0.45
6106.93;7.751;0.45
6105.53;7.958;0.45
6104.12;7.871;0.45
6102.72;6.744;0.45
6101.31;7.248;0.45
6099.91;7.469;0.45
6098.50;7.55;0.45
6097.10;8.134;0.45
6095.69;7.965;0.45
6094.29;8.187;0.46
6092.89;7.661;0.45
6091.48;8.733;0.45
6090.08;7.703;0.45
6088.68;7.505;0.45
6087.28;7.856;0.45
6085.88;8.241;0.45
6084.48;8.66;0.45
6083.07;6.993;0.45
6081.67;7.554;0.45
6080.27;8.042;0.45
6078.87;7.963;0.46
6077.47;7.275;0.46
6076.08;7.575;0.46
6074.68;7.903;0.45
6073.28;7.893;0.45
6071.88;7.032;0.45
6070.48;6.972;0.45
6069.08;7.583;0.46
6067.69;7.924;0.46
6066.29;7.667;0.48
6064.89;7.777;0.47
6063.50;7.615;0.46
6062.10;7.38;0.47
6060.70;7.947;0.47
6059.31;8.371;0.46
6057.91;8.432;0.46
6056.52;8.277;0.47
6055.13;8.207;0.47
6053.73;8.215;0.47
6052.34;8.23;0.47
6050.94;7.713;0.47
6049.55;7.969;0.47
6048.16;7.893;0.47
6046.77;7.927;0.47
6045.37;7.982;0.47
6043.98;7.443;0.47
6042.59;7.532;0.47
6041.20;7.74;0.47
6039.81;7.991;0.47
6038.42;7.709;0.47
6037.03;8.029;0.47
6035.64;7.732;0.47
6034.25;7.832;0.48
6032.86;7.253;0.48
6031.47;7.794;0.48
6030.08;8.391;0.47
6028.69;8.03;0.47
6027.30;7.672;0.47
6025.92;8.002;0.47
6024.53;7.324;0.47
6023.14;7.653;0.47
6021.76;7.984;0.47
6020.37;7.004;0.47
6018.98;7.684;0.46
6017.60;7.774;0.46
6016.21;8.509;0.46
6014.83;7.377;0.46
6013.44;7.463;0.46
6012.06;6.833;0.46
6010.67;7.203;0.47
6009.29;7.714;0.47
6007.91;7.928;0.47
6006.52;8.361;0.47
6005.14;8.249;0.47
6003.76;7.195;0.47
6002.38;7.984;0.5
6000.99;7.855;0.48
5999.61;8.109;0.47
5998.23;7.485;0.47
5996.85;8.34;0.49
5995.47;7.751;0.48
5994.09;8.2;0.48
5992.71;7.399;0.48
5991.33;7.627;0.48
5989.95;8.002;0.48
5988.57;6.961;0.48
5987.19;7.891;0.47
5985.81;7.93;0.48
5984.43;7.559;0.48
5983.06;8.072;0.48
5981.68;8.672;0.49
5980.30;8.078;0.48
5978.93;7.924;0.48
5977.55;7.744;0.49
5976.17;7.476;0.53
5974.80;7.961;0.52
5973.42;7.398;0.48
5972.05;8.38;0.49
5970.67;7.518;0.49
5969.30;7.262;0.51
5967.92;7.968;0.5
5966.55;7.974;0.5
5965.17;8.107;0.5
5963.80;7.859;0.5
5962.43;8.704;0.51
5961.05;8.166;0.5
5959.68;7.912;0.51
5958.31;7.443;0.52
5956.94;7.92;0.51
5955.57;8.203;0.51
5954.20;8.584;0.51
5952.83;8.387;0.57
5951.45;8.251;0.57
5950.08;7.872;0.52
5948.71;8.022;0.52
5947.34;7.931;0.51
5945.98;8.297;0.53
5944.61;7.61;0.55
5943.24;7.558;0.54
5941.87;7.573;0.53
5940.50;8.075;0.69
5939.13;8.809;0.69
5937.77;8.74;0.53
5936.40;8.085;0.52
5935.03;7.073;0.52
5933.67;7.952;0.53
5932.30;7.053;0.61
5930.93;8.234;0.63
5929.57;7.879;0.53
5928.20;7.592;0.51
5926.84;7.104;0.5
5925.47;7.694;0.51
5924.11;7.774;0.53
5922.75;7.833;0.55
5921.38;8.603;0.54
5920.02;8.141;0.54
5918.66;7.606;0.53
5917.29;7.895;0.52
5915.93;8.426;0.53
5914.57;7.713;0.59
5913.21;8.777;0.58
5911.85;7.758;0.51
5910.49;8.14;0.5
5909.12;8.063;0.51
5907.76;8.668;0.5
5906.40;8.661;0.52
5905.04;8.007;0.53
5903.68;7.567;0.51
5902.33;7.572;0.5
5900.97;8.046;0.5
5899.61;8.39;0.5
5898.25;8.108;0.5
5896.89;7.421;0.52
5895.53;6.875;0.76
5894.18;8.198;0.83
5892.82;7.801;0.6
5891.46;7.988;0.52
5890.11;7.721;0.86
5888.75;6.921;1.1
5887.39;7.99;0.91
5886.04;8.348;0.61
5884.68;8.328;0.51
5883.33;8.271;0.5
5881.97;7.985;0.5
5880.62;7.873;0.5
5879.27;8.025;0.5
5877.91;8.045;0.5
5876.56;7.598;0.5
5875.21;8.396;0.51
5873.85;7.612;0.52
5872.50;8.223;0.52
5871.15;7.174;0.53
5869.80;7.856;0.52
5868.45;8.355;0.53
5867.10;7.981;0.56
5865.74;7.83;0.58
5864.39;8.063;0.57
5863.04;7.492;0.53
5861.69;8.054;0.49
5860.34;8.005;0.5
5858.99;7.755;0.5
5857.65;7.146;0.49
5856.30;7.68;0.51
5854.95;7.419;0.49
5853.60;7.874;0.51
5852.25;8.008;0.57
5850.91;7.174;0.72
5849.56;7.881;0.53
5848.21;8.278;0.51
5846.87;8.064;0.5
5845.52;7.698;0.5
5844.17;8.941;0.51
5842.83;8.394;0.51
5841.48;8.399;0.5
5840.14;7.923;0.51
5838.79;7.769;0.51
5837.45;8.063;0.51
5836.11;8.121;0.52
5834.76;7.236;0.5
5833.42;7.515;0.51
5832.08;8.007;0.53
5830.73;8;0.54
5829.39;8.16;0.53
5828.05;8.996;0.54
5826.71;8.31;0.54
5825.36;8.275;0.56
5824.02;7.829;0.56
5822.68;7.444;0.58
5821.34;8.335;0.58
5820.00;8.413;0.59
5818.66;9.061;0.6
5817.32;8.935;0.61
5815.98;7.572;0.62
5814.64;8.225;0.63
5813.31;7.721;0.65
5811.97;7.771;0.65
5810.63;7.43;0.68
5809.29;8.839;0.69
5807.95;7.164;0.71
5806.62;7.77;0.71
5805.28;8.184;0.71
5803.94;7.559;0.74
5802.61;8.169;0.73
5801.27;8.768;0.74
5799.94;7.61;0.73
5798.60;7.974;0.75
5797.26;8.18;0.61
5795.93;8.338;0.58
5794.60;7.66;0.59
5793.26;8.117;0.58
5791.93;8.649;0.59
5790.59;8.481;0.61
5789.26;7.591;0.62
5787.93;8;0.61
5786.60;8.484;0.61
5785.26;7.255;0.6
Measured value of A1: -0.02 mag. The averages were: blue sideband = 7.9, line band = 7.91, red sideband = 7.72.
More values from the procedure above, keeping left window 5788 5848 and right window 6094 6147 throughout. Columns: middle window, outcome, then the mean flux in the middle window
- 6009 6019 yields 0.04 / 7.56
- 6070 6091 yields 0.00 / 7.7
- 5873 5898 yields 0.02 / 7.86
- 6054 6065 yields -0.04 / 8.02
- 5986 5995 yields 0.02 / 7.69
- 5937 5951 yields -0.02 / 8.06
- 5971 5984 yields -0.01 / 7.95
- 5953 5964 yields -0.03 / 8.13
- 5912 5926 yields -0.01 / 8.04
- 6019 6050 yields 0.00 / 7.76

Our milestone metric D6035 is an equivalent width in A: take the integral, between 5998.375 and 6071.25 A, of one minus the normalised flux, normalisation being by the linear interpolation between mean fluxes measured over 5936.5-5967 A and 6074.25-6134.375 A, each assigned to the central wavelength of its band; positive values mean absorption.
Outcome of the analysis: 0.9 A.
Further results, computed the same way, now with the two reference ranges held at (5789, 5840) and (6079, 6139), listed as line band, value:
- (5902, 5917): -0.4 A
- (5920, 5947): 0.1 A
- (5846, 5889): 0.6 A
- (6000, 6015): 0.3 A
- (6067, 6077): 0.2 A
